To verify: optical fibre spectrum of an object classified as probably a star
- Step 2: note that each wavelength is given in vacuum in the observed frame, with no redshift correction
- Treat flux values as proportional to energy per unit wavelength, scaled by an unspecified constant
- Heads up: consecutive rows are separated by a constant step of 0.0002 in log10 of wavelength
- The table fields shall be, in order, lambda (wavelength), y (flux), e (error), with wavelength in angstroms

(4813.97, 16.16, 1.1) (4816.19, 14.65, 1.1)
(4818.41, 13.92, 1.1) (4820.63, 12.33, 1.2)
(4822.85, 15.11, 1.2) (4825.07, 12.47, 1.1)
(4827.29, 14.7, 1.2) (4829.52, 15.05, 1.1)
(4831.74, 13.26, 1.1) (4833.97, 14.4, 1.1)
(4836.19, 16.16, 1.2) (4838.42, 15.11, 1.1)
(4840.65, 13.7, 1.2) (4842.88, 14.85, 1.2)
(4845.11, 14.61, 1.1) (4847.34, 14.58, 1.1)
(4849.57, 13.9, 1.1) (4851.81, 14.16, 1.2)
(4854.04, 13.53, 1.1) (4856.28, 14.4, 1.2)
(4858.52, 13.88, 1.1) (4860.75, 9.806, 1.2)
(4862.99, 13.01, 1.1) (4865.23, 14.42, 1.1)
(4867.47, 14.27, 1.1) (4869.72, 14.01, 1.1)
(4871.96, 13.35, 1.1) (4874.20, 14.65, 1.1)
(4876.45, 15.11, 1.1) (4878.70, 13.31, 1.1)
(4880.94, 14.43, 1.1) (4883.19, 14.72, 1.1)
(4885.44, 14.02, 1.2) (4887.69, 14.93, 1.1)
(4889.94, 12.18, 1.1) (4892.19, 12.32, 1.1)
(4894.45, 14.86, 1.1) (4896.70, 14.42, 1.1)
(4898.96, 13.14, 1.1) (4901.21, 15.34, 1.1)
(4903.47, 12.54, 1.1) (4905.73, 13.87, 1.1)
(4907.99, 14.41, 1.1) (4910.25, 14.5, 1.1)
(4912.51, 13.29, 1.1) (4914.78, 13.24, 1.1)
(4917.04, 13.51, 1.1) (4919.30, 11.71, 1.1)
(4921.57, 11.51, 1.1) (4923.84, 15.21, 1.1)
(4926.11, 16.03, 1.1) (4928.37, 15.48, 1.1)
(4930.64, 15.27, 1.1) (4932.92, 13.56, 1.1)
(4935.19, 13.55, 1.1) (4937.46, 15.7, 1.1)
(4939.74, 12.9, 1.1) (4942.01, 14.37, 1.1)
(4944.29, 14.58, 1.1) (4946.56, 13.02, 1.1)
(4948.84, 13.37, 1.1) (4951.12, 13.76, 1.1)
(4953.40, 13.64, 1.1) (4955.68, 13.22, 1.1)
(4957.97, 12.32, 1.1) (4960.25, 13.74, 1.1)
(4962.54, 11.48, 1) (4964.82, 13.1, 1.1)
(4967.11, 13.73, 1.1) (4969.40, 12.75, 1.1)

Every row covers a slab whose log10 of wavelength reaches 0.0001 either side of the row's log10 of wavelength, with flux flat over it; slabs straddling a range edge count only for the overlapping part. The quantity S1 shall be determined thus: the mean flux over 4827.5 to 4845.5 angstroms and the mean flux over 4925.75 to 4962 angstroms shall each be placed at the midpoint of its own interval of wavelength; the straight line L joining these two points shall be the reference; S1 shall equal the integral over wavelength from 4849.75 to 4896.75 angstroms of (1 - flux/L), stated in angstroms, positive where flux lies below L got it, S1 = 2.0 angstroms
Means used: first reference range 14.6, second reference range 13.9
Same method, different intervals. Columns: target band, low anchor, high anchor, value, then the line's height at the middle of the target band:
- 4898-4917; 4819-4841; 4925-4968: 0.26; 14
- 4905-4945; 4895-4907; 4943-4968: -1.19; 13.6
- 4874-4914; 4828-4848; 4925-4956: 1.17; 14.4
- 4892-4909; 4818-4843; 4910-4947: 0.13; 14.1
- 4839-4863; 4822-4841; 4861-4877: 0.69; 14.1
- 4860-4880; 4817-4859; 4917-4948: 0.76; 14.2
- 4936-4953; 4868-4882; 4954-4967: -1.06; 13.1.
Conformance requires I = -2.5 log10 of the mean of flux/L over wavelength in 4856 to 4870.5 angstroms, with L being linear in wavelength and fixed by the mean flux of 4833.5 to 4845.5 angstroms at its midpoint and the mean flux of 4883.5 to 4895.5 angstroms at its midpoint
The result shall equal 0.077 mag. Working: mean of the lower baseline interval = 14.8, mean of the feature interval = 13.3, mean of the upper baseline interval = 13.7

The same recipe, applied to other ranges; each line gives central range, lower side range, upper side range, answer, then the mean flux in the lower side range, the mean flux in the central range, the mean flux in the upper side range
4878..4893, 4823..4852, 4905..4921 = 0.00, 14.4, 13.7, 13.4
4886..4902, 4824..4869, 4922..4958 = 0.02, 14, 13.9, 14.1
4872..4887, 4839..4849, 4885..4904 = -0.03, 14.4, 14.3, 13.8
